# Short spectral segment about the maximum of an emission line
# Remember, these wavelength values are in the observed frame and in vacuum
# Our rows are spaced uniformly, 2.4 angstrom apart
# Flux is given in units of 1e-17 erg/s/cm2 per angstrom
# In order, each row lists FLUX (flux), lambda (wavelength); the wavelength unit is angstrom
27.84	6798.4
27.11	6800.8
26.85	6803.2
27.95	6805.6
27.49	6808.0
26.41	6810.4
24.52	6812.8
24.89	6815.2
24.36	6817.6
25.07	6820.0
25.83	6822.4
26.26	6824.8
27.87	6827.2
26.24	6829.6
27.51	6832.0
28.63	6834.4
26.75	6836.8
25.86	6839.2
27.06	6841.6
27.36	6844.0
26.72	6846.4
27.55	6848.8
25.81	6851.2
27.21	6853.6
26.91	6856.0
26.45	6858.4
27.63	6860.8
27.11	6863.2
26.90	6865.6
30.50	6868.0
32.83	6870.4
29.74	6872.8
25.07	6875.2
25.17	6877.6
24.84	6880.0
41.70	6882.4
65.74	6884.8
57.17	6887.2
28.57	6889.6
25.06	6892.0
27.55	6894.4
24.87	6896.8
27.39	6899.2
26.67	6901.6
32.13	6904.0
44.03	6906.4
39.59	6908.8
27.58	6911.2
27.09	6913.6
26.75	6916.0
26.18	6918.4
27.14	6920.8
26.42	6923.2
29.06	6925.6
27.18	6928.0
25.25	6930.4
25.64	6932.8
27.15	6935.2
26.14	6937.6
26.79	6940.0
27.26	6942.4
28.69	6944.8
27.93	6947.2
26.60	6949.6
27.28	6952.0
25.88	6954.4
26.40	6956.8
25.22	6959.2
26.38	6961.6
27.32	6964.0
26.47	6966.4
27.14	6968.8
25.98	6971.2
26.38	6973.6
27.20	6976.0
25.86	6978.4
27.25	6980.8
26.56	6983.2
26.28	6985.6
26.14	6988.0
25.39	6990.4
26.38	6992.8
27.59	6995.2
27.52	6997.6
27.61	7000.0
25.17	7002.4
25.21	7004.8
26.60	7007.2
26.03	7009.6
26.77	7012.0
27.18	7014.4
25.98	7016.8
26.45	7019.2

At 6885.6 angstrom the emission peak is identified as H-alpha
